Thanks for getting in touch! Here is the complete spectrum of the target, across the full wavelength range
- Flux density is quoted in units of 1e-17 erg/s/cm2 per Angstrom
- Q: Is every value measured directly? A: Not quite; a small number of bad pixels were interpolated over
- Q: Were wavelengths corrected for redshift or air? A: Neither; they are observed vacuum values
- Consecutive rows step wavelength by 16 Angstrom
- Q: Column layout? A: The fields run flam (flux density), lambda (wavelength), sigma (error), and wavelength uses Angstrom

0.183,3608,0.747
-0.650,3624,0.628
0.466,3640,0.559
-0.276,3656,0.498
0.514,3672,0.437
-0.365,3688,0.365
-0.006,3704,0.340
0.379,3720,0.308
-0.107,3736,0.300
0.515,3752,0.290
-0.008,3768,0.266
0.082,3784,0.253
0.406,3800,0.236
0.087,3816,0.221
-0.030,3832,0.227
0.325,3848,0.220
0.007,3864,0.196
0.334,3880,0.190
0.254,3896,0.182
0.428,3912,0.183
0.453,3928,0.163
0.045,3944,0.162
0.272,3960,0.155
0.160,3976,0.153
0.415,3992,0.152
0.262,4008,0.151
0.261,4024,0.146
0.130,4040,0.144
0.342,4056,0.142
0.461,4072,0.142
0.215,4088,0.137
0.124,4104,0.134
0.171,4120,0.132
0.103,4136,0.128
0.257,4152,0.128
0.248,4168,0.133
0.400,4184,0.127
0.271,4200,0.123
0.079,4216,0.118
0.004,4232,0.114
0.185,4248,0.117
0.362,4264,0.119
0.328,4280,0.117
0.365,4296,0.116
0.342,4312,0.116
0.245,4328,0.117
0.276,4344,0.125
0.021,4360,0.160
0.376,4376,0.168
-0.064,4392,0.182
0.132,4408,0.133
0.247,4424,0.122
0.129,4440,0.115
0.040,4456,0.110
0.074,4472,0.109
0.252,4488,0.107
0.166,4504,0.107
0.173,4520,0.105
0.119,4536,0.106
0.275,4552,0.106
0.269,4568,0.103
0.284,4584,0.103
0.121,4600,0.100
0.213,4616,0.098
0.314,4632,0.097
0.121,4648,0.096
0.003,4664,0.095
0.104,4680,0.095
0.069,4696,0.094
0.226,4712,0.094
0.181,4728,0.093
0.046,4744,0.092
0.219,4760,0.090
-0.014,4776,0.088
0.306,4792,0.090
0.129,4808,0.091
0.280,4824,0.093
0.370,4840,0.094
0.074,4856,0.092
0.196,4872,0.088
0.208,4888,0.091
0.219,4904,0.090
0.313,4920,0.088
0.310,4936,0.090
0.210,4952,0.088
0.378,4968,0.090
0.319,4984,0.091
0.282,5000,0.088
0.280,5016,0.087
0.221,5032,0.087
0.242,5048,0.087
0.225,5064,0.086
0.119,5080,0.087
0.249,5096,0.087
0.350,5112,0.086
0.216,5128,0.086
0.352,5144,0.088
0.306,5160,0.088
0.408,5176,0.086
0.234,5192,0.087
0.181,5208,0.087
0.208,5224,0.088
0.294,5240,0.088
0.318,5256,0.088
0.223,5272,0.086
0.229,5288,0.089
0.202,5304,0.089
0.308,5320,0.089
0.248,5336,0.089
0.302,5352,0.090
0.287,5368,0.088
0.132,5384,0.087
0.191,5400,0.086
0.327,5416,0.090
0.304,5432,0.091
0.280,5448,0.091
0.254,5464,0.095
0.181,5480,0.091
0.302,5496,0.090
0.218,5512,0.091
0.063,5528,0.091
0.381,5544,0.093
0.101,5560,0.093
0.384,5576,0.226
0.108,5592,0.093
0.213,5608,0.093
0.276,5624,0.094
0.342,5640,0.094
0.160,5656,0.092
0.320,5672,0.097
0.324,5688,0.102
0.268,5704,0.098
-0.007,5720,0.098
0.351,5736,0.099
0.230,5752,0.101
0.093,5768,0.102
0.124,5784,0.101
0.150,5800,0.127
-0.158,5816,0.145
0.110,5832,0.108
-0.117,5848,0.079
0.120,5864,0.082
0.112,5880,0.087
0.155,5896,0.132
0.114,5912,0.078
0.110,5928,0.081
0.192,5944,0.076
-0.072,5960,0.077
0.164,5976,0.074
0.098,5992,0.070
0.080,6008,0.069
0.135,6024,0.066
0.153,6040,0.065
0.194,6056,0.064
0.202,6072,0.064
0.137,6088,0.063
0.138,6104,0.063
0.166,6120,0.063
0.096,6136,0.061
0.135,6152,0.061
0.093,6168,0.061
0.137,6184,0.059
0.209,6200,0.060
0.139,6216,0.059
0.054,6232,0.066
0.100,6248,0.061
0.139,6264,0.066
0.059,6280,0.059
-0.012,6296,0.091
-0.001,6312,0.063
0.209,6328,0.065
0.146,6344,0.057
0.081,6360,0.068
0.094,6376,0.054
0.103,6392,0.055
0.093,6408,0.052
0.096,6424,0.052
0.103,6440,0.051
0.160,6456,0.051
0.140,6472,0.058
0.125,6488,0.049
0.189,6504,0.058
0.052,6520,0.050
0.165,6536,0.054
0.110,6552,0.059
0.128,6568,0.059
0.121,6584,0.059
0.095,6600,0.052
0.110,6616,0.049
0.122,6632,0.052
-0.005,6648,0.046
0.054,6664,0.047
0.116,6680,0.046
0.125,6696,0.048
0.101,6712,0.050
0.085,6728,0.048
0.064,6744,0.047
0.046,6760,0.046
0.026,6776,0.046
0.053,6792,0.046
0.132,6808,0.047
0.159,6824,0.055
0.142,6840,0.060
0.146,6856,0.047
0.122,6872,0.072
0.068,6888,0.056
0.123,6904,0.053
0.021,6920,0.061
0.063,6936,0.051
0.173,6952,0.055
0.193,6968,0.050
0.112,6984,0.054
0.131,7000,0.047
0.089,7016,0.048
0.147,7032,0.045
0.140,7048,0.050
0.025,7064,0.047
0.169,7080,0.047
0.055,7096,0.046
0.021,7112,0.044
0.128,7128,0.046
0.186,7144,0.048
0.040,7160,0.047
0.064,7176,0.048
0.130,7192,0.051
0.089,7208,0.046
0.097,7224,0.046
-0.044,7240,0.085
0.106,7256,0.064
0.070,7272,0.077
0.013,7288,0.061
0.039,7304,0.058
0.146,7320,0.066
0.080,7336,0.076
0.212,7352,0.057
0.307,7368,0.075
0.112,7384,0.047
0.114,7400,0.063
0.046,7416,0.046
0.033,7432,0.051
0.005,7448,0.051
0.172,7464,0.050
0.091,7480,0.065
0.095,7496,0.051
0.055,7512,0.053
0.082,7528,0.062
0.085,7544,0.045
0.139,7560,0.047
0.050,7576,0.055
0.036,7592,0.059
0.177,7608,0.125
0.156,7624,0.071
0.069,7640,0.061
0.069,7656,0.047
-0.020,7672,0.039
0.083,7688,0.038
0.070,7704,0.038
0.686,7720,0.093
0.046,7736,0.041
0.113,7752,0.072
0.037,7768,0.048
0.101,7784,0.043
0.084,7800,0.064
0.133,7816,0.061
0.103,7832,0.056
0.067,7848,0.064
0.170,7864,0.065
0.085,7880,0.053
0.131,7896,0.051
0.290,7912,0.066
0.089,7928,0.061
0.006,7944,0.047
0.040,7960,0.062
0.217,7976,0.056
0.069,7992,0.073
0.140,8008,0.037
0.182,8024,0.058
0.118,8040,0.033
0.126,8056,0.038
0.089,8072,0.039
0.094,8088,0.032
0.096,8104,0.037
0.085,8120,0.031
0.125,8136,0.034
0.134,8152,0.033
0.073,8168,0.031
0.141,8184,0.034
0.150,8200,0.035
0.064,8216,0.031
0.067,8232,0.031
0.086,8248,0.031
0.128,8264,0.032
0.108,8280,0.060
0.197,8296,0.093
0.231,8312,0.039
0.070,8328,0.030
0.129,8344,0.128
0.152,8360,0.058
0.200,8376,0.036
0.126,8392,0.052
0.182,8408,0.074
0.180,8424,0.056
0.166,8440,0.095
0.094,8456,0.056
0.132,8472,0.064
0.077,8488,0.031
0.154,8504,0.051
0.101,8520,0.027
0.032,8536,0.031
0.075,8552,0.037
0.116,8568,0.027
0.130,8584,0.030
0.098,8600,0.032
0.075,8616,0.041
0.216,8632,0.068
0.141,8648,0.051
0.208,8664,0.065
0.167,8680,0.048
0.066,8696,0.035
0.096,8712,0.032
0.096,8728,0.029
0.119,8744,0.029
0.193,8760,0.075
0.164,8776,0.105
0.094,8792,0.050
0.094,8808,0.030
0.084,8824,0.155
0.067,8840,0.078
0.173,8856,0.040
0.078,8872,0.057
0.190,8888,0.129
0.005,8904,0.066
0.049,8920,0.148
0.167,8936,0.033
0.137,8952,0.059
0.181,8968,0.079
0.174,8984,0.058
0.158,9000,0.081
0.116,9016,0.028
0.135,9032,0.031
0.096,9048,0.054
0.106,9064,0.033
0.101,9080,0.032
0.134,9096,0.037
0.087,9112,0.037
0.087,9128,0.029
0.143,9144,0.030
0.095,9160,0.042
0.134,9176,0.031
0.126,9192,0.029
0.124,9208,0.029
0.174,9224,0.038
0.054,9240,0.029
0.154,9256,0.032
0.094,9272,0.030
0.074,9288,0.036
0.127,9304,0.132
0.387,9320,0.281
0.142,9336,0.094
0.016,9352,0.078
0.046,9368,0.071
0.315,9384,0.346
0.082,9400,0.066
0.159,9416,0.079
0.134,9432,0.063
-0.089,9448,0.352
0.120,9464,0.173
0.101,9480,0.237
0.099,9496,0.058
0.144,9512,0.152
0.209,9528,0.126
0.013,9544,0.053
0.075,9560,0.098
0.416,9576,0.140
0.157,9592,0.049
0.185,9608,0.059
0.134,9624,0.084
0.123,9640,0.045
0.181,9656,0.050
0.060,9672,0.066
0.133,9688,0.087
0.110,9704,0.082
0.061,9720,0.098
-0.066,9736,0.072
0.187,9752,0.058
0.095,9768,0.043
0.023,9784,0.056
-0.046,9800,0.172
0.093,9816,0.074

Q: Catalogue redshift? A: 1.071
